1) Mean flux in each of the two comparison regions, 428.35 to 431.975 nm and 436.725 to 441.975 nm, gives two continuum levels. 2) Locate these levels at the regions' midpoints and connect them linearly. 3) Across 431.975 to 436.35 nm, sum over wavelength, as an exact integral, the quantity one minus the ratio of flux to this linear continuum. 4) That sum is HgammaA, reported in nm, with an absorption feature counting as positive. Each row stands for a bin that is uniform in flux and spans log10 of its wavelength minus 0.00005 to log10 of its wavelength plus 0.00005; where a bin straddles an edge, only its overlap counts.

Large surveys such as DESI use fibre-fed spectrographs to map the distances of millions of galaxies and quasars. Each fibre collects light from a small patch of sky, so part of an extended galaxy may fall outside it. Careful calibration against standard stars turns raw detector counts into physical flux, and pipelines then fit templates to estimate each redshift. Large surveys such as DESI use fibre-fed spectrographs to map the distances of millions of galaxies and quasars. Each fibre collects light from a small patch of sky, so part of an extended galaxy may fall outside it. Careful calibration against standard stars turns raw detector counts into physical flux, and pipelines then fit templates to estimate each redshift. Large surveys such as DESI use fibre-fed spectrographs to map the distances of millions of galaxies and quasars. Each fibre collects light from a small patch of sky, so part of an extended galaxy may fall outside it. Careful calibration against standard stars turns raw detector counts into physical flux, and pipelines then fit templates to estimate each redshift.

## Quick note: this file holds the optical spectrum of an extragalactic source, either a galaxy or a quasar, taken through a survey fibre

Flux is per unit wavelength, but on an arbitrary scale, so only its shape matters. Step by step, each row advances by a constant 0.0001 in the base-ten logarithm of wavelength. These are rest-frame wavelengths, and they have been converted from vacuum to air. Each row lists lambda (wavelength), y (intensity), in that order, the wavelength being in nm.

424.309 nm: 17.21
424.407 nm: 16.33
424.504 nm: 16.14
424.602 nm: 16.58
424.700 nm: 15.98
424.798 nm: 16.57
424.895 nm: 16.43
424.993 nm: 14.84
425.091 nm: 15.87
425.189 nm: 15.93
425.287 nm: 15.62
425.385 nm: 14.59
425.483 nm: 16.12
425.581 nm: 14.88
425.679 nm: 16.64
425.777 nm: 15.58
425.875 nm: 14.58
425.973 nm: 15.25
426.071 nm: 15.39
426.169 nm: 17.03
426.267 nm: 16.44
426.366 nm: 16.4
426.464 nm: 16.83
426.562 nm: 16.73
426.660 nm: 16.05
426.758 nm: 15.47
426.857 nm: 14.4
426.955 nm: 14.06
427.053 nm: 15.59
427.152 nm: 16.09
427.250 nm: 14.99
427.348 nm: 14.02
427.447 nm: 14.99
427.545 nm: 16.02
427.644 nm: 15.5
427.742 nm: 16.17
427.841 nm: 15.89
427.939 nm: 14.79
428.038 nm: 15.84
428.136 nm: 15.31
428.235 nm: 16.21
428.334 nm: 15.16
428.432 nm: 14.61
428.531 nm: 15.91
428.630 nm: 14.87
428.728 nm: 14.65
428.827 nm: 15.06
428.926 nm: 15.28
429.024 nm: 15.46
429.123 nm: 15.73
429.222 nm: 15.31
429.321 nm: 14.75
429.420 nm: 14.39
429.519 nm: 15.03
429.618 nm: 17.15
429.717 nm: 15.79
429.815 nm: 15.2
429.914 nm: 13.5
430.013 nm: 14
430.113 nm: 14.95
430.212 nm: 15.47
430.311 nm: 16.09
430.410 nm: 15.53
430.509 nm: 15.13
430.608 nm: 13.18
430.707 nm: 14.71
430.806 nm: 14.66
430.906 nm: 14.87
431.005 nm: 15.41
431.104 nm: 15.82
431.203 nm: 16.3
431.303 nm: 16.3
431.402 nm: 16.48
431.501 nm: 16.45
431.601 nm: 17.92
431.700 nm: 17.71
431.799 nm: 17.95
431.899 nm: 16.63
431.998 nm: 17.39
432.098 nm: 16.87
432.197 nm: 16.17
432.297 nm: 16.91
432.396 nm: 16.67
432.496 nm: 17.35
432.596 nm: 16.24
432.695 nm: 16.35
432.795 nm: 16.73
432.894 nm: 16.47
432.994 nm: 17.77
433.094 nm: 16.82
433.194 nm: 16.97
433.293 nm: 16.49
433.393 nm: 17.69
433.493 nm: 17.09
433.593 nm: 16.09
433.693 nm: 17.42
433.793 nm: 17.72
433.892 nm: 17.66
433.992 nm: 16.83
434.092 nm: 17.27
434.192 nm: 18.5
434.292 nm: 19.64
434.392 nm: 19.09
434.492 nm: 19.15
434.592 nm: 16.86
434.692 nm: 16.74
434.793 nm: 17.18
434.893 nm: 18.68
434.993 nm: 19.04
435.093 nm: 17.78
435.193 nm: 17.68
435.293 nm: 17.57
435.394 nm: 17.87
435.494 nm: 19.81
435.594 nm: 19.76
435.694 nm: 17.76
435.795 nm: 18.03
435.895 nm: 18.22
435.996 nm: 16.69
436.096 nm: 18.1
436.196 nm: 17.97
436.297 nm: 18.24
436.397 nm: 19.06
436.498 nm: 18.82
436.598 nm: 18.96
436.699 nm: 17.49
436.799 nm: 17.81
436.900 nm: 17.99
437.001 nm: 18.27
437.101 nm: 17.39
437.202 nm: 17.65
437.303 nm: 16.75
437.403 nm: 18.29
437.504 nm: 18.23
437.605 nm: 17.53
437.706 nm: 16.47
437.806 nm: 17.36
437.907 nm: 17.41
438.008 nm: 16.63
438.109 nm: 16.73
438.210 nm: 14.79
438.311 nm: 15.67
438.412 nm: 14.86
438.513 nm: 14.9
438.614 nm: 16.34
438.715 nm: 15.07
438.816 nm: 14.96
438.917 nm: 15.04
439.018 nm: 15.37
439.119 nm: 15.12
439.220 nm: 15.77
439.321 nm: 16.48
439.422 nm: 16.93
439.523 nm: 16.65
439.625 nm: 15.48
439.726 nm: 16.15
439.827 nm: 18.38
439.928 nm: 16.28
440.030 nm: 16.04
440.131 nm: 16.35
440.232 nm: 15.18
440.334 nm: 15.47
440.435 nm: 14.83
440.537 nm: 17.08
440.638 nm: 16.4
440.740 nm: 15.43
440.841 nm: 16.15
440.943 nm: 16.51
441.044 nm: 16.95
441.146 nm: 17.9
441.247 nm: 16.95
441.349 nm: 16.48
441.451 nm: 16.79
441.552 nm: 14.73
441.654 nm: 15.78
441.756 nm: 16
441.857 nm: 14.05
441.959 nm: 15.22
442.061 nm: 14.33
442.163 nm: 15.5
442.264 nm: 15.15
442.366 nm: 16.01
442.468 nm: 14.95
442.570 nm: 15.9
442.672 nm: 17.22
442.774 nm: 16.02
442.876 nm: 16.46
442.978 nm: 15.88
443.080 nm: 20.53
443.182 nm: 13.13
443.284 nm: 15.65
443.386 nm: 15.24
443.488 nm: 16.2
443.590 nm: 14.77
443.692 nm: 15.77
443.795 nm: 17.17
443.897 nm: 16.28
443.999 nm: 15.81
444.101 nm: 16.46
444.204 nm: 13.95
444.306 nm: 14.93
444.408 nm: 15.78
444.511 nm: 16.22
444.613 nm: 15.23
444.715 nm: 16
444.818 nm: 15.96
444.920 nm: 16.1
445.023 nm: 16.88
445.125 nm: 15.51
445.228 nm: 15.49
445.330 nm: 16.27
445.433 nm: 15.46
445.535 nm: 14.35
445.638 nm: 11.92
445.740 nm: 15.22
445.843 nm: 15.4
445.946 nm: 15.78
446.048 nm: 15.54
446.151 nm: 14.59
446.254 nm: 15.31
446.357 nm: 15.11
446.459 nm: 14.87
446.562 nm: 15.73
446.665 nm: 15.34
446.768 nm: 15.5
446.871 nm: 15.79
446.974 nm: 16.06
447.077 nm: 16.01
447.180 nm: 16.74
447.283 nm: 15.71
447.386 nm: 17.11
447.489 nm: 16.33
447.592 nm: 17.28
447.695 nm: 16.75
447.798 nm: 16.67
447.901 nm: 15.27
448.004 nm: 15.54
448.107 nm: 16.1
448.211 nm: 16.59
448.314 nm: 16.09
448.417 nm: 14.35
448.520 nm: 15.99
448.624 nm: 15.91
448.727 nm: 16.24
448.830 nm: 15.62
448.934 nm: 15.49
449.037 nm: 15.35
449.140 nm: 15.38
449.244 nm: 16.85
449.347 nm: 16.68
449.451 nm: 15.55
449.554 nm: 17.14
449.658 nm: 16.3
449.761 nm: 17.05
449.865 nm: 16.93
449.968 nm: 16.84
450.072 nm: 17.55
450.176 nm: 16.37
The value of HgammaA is -0.468 nm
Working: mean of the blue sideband 15.5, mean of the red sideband 16.3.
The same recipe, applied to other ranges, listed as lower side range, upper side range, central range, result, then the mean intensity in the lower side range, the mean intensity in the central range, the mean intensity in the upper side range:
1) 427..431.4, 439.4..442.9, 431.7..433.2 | -0.138 nm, 15.3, 16.9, 16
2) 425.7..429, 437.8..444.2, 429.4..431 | 0.061 nm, 15.5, 15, 16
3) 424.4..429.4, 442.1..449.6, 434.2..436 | -0.296 nm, 15.6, 18.2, 15.8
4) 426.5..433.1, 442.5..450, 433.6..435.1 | -0.206 nm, 15.7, 17.9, 15.9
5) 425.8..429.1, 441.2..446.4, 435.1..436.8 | -0.291 nm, 15.5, 18.2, 15.6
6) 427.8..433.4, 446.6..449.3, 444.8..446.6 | 0.078 nm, 15.9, 15.3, 16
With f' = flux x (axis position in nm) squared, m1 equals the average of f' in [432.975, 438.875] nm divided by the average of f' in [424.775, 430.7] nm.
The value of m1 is 1.2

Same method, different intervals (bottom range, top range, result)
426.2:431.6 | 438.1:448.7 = 1.10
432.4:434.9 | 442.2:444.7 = 0.96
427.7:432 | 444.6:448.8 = 1.09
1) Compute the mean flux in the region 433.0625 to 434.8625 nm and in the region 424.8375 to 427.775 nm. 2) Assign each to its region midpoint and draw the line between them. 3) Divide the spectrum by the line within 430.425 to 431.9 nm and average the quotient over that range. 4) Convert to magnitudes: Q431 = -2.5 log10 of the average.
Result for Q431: 0.060 mag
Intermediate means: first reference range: 15.6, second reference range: 17.5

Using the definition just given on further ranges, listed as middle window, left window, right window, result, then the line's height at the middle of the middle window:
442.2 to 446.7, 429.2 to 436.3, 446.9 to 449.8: 0.05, 16.3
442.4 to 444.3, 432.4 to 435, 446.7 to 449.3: 0.04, 16.5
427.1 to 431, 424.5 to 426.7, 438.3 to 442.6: 0.05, 15.9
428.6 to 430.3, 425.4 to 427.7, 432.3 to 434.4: 0.08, 16.3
